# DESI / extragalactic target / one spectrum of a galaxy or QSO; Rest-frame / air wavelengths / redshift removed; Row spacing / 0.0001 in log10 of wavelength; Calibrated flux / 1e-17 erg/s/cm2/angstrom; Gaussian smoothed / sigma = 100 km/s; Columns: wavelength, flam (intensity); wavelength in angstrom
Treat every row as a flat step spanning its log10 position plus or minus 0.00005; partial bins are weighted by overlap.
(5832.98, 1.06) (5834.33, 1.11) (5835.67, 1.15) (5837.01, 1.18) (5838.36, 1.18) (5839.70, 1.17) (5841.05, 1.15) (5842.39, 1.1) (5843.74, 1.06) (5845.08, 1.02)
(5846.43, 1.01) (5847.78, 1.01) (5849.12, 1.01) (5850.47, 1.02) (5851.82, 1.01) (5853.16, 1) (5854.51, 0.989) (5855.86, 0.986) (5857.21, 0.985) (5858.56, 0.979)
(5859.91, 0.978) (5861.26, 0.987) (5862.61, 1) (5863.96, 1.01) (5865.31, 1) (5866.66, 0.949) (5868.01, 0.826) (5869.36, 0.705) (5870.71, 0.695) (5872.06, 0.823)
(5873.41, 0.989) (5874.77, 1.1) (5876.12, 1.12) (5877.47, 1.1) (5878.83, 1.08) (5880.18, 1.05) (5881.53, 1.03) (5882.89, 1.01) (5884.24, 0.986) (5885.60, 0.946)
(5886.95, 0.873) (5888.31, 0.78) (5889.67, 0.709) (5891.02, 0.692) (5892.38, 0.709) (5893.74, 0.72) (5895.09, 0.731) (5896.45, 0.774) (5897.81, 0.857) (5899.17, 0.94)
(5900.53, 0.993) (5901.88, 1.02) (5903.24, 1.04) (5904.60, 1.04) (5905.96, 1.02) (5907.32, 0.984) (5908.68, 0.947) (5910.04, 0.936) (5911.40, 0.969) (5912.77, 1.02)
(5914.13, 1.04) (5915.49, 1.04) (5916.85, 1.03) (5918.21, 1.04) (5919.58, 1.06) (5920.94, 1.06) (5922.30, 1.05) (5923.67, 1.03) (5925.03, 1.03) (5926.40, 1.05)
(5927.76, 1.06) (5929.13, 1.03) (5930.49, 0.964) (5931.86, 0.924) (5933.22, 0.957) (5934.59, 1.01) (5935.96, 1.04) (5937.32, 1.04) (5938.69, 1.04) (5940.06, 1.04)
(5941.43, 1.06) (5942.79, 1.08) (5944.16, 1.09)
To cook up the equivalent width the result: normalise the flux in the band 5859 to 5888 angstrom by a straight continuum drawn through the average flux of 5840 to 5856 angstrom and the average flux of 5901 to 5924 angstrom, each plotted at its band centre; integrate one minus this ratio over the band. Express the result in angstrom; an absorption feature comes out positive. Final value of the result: 1.9 angstrom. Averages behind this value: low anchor 1.03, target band 0.963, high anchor 1.02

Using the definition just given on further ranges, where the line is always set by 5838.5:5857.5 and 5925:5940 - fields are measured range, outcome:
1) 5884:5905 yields 3.4 angstrom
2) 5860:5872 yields 1.6 angstrom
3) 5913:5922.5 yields -0.2 angstrom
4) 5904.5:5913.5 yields 0.3 angstrom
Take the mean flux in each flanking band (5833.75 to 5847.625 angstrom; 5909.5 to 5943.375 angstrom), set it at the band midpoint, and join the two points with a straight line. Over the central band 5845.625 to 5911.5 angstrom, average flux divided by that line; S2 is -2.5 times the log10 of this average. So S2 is 0.14 mag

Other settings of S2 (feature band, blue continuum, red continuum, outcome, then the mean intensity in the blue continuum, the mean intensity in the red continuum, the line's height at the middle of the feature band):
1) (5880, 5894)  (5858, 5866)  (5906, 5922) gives 0.16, 0.992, 1.01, 1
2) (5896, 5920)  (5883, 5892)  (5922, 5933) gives -0.07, 0.838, 1.01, 0.928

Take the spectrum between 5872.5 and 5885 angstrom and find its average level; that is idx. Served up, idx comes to 1.05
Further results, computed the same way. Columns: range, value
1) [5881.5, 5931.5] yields 0.95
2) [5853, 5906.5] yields 0.93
